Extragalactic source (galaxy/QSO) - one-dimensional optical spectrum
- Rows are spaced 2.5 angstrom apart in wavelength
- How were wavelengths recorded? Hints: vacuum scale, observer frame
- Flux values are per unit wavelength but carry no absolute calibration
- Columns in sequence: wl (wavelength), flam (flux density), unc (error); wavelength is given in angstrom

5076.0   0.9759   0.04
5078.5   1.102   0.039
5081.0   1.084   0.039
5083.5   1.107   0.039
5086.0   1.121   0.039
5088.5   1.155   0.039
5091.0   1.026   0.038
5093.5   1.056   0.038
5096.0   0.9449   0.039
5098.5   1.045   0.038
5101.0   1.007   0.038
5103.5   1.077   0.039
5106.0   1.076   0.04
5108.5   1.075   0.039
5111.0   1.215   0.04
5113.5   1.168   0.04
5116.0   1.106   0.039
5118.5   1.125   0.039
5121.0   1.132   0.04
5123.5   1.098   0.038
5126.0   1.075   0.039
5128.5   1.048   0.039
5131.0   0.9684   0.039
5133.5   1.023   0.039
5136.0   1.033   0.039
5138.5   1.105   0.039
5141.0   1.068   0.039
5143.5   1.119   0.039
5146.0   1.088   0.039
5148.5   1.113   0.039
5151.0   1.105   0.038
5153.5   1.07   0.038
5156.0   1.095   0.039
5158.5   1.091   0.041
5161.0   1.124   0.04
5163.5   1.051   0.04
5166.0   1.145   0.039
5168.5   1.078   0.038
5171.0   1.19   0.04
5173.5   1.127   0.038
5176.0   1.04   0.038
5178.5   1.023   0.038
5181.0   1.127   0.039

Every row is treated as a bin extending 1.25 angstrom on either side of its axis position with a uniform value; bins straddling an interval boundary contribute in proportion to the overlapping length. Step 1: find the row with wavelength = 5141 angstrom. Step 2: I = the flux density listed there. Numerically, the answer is 1.068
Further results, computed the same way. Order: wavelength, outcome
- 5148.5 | 1.113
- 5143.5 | 1.119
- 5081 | 1.084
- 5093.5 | 1.056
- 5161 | 1.124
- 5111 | 1.215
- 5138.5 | 1.105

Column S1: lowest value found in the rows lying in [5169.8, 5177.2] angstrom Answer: 1.04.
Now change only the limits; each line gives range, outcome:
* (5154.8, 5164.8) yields 1.051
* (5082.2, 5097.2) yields 0.9449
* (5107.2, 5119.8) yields 1.075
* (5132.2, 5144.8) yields 1.023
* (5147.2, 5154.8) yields 1.07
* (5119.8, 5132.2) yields 0.9684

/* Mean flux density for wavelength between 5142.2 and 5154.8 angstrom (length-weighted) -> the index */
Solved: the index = 1.1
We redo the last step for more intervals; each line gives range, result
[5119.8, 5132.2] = 1.06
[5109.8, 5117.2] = 1.16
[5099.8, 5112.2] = 1.09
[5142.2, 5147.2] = 1.1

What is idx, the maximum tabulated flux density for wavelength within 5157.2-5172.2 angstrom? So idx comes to 1.19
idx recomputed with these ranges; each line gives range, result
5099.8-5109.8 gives 1.077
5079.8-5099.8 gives 1.155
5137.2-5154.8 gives 1.119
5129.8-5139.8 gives 1.105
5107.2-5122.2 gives 1.215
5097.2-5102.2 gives 1.045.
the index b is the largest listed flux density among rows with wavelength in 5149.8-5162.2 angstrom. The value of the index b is 1.124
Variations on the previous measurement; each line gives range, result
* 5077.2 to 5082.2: 1.102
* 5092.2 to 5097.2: 1.056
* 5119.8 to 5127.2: 1.132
